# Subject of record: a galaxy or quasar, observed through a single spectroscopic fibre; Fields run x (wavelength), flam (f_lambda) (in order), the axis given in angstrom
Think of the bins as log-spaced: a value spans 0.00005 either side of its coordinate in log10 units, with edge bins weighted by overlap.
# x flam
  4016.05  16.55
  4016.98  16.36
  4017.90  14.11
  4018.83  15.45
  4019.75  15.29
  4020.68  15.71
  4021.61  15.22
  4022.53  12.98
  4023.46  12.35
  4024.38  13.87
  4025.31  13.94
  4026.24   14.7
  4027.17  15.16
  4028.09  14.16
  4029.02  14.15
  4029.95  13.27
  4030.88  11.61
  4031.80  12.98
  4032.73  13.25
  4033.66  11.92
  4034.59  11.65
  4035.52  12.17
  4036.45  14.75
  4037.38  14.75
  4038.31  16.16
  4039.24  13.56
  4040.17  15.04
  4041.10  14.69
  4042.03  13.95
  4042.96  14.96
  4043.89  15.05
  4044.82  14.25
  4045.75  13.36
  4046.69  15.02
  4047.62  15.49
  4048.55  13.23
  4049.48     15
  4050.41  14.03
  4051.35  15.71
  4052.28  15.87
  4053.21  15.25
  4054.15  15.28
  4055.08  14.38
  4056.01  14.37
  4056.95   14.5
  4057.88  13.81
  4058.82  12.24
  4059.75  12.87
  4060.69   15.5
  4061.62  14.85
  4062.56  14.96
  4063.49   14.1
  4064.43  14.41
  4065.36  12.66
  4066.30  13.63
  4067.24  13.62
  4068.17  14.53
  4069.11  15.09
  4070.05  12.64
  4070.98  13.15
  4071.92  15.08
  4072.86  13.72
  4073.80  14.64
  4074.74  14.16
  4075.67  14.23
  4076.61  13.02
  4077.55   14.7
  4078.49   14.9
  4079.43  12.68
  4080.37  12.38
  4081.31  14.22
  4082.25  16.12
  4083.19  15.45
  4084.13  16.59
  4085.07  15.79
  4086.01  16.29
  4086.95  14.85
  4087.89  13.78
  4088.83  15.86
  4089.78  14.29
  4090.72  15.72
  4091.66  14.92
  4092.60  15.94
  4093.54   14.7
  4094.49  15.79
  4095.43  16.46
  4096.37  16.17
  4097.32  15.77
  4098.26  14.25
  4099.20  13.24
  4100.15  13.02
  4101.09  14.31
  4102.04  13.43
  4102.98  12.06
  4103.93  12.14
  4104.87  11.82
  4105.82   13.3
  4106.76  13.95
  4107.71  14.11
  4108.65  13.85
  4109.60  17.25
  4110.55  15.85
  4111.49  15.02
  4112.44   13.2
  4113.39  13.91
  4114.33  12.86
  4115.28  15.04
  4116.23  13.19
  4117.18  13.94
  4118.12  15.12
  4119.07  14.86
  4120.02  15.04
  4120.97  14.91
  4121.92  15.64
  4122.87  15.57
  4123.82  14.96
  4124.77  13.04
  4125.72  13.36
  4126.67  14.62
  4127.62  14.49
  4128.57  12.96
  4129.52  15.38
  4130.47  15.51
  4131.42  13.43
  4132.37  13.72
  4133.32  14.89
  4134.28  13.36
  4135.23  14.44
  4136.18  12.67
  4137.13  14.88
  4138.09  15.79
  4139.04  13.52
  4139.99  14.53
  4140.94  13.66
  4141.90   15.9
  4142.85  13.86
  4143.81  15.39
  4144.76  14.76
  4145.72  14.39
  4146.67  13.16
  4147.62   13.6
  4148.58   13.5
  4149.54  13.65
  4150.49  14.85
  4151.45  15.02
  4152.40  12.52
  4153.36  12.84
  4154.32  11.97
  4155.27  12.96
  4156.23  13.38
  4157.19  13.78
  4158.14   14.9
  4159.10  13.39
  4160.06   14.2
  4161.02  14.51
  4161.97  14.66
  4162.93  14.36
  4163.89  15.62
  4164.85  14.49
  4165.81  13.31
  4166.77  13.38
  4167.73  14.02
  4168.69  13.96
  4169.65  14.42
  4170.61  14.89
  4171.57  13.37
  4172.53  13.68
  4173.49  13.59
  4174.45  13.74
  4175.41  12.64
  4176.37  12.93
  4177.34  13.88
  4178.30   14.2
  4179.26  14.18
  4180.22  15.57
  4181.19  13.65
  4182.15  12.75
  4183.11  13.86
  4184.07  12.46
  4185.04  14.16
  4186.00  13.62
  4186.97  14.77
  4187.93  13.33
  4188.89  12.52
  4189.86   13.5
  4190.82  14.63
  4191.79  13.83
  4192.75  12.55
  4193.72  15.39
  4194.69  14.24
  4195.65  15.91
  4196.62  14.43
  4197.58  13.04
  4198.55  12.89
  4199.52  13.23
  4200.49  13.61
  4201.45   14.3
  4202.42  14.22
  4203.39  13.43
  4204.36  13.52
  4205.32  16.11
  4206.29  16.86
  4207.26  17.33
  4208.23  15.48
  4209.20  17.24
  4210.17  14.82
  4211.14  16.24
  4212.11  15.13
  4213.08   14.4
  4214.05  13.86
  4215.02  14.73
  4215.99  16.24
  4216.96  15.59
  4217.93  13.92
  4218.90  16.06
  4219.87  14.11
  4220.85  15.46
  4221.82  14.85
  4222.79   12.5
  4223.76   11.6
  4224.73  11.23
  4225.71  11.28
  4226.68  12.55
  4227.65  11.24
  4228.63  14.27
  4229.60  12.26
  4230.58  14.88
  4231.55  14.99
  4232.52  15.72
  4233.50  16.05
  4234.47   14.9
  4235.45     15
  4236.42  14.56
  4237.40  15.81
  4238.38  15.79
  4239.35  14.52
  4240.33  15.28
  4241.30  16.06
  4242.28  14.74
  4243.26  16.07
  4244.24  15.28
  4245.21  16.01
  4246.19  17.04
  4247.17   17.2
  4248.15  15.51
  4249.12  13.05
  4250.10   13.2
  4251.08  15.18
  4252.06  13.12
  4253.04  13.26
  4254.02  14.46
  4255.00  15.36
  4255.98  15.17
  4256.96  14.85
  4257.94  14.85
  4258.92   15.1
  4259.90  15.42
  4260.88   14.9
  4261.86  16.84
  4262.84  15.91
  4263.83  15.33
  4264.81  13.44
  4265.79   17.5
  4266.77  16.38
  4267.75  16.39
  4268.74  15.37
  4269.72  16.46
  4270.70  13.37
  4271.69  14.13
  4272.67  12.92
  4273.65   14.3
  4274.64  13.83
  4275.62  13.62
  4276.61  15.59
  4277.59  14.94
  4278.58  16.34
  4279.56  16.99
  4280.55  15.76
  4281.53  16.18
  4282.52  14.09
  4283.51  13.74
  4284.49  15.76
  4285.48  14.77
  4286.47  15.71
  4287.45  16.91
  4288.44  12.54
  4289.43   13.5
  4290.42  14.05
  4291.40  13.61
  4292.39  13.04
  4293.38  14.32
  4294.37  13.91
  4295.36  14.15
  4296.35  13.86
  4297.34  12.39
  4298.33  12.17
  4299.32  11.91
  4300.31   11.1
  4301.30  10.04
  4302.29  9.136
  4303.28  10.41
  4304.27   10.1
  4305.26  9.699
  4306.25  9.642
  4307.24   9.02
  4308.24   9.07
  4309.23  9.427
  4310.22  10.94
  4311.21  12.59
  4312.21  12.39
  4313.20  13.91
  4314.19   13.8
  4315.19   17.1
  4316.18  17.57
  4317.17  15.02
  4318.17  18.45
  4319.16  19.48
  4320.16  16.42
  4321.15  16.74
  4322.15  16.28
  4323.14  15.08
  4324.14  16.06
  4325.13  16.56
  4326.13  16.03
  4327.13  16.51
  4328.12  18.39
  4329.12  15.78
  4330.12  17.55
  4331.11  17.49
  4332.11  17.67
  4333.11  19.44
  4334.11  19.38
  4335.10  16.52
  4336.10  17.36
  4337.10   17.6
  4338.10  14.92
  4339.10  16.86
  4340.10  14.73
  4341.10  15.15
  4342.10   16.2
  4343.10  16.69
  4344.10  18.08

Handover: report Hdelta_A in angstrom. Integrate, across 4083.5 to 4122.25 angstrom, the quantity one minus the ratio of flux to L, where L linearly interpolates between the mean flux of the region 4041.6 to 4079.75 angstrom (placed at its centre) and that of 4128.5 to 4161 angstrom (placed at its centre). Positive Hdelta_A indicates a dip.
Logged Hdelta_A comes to -1.2 angstrom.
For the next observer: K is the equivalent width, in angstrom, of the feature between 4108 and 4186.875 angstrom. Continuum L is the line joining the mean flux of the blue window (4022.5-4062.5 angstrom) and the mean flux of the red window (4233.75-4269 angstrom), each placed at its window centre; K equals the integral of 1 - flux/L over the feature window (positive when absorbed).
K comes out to 3.0 angstrom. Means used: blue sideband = 14.1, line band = 14.1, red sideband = 15.3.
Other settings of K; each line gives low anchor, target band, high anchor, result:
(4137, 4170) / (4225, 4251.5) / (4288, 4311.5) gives -4.3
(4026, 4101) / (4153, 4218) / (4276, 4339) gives 1.3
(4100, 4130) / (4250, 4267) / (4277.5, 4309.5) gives -2.4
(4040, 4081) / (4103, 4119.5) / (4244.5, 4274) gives 0.5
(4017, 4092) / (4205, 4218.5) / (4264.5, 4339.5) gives -1.0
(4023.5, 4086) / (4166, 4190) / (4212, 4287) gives 1.4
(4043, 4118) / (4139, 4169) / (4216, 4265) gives 1.1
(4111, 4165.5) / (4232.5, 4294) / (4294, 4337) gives -3.0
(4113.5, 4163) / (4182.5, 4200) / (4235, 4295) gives 0.9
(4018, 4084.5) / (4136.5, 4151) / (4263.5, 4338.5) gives 0.0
